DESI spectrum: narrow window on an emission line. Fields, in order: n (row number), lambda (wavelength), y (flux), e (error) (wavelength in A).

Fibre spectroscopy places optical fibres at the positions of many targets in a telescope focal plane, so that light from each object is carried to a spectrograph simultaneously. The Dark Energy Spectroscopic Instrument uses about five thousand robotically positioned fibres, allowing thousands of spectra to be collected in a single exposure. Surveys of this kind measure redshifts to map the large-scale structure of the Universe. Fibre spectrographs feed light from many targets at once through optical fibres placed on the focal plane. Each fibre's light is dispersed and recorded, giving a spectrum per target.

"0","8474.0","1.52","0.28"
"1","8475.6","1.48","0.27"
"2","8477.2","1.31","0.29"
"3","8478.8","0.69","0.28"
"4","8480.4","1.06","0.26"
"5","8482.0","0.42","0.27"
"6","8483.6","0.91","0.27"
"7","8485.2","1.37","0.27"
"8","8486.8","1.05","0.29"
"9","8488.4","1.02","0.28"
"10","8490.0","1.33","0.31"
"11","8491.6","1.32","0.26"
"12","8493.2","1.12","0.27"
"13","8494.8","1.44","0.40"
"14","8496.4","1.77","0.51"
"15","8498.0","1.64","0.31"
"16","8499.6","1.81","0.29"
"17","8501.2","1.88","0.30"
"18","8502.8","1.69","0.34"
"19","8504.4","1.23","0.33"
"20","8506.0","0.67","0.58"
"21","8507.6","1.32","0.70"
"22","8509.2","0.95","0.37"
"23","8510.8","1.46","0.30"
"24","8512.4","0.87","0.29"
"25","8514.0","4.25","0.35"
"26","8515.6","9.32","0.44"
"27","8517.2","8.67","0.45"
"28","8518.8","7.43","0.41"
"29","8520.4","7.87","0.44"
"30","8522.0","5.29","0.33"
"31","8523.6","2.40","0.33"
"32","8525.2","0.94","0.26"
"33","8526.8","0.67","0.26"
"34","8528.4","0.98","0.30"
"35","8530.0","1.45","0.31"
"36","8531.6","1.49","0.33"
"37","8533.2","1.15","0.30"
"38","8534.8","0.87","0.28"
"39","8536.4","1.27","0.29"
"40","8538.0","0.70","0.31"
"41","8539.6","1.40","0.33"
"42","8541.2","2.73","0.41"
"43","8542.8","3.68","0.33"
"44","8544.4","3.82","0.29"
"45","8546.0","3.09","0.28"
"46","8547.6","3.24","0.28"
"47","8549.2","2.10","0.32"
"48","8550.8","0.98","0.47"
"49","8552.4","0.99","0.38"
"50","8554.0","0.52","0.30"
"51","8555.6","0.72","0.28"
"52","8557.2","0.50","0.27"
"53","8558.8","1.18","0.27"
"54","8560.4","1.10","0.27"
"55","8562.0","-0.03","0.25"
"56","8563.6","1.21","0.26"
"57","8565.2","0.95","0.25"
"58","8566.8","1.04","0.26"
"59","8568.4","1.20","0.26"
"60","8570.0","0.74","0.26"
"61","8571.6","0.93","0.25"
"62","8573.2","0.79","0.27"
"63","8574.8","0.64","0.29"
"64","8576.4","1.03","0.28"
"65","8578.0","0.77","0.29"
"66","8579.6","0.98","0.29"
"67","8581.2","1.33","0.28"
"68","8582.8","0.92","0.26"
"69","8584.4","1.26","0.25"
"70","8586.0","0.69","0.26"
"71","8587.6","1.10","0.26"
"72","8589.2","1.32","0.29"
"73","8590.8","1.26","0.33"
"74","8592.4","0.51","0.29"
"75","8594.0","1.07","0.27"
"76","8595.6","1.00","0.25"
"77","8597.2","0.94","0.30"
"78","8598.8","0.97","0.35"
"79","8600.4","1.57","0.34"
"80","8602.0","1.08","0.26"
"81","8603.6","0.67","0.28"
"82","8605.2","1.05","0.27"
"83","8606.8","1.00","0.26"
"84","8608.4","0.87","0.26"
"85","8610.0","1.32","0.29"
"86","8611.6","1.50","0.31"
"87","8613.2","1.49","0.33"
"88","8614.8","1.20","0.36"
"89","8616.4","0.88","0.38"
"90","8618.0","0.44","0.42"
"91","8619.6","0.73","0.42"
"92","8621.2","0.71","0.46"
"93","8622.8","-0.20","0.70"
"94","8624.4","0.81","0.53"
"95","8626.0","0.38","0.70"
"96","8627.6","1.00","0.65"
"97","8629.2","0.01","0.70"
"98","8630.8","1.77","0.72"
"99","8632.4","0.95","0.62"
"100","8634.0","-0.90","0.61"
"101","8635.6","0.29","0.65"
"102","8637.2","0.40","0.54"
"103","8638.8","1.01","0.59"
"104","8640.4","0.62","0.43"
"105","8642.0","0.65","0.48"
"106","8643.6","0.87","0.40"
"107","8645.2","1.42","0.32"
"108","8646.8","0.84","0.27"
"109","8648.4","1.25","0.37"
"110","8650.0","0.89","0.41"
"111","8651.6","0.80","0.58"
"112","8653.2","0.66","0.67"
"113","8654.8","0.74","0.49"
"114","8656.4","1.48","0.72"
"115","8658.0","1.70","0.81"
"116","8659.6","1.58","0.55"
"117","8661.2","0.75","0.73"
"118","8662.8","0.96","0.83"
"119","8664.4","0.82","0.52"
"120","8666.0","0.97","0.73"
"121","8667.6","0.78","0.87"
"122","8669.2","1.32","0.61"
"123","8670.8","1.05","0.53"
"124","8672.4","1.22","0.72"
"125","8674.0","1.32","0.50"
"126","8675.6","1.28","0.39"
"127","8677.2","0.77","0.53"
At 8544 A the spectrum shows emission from [N II]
